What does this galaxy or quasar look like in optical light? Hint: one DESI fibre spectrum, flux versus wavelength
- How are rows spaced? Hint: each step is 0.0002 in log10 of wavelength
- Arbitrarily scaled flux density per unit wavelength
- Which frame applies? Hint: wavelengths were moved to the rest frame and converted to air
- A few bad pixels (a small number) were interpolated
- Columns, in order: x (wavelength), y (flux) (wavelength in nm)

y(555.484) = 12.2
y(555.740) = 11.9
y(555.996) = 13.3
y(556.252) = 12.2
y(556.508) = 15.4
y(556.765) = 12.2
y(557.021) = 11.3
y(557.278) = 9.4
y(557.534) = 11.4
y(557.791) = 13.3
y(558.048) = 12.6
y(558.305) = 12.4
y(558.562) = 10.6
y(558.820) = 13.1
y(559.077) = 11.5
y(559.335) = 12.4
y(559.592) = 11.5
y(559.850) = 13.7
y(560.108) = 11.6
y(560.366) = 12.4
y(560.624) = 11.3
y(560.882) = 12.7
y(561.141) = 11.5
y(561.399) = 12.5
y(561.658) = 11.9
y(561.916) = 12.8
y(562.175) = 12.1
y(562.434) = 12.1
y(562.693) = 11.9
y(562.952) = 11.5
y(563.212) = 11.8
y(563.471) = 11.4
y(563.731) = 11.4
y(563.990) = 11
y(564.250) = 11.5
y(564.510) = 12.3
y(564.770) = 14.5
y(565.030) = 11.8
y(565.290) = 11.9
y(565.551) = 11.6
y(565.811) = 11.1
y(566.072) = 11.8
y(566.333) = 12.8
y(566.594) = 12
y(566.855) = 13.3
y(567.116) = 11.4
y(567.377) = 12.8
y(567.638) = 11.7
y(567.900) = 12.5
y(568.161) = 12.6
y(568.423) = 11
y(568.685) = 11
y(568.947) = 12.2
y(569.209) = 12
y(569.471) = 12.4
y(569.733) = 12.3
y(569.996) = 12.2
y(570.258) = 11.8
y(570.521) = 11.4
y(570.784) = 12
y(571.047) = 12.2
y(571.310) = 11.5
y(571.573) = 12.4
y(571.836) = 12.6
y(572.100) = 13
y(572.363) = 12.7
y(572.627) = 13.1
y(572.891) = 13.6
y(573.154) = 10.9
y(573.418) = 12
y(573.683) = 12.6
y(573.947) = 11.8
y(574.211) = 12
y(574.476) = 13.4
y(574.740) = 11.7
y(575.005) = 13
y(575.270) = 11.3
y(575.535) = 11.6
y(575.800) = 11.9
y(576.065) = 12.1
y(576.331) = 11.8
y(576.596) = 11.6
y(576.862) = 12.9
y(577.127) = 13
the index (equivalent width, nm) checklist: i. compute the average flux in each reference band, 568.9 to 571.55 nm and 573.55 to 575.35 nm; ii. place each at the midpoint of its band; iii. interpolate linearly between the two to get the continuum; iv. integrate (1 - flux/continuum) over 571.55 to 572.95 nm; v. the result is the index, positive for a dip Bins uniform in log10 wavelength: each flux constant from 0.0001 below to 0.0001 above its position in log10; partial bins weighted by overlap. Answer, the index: -0.088 nm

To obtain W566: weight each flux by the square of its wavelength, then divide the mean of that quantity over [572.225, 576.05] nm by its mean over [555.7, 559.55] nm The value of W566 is 1.07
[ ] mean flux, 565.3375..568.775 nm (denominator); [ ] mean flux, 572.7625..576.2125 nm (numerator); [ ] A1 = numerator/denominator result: 1.01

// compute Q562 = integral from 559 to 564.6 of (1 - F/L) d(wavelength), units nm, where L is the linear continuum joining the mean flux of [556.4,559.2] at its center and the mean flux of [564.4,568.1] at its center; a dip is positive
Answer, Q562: 0.10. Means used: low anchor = 12.1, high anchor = 12.3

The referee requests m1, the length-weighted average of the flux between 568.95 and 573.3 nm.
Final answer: 12.3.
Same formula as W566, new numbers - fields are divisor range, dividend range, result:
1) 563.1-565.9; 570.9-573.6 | 1.07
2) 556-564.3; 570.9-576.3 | 1.07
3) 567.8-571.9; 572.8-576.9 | 1.03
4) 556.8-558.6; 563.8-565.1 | 1.07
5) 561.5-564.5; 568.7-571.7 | 1.04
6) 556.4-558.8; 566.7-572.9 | 1.06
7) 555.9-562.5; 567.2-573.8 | 1.04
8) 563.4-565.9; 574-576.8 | 1.05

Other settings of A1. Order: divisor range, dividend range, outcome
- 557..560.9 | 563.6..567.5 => 1.01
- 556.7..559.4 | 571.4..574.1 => 1.05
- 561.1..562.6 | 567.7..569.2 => 0.97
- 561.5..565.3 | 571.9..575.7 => 1.03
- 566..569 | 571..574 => 1.02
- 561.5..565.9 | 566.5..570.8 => 1.01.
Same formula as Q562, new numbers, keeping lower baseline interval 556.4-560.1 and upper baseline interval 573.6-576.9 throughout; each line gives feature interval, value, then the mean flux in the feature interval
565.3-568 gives 0.01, 12.1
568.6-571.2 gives 0.03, 12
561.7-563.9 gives 0.05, 11.9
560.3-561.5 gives 0.01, 12.1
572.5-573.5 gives -0.03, 12.4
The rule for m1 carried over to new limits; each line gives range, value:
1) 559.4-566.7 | 12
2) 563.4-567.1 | 12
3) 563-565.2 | 11.9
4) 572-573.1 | 13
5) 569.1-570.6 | 12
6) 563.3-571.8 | 12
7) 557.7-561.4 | 12.2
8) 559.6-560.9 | 12.2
